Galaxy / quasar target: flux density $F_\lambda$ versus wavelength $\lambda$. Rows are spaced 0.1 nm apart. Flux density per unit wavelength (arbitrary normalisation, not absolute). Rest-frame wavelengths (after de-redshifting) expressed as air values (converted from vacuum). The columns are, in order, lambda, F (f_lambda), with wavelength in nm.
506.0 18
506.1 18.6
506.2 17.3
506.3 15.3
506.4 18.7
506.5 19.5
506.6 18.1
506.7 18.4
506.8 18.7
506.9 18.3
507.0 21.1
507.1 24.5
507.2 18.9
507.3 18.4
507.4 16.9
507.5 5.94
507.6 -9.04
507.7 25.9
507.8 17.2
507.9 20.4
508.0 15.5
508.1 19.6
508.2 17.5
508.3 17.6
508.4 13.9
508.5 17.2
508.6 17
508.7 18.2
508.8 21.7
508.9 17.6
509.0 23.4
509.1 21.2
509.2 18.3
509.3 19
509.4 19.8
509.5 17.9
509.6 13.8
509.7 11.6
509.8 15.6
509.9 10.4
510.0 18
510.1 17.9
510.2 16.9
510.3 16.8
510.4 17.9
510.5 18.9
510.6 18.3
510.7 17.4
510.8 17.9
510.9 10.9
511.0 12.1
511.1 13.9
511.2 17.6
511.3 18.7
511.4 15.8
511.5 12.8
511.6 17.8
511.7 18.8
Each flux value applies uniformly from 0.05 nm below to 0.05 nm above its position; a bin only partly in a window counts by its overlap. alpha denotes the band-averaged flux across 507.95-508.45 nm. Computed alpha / 16.8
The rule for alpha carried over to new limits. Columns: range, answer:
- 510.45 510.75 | 18.2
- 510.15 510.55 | 17.6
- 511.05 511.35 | 16.7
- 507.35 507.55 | 11.4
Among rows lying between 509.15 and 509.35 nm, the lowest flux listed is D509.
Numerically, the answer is 18.3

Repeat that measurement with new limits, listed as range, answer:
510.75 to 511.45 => 10.9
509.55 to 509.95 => 10.4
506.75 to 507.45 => 16.9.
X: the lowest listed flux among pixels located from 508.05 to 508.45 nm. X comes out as 13.9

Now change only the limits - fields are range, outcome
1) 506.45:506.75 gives 18.1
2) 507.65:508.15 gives 15.5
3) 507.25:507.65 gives -9.04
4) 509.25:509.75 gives 11.6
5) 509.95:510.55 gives 16.8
